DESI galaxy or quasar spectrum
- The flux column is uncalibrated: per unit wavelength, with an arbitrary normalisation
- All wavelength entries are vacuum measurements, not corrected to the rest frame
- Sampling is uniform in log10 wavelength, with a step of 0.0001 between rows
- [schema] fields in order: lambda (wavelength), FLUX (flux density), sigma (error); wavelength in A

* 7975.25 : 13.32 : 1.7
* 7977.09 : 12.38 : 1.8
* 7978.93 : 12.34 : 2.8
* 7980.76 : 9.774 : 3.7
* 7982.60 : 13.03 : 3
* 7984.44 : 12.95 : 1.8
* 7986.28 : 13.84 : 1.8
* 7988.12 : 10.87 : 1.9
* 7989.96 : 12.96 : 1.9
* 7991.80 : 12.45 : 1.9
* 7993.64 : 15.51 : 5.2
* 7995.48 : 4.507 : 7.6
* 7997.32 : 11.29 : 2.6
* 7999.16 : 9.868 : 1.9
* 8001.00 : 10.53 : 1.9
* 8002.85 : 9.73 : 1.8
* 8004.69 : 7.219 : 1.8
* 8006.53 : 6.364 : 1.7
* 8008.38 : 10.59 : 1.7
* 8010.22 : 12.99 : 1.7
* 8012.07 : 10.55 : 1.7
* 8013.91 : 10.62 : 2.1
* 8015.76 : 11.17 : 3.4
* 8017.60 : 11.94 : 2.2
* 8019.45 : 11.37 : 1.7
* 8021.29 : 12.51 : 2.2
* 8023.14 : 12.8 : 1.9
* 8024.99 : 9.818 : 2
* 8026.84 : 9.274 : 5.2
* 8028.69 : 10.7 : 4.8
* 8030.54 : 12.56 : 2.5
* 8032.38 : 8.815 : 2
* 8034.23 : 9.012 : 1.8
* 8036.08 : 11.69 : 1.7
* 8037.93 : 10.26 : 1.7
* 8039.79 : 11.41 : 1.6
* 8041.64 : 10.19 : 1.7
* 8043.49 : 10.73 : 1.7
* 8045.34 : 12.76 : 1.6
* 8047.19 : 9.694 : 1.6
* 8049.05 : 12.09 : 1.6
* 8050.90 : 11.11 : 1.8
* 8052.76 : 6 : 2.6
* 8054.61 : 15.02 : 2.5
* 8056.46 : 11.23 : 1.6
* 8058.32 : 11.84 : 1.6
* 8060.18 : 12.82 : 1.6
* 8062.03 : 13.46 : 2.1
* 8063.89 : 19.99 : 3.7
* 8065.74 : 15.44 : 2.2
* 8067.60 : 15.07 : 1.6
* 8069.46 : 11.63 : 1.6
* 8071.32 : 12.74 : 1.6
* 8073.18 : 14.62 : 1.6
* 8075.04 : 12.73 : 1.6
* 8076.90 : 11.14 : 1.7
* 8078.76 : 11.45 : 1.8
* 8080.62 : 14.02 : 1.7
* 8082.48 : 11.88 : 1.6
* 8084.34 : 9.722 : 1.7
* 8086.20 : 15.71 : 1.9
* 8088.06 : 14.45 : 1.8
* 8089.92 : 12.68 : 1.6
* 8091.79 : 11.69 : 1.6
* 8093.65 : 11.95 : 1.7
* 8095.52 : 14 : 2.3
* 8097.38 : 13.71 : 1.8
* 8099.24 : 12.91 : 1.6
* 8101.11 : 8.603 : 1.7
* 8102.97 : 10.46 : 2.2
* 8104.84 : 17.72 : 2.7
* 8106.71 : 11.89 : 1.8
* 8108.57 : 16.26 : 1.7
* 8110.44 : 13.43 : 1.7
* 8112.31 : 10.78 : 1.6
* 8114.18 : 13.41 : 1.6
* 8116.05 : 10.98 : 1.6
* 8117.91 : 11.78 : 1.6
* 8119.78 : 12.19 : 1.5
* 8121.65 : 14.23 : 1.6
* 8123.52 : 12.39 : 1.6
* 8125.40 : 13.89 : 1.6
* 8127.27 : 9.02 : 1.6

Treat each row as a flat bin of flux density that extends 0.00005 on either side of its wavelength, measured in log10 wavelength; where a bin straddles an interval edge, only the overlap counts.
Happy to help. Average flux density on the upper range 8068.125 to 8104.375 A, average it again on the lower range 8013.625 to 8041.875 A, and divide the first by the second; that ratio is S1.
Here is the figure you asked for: 1.15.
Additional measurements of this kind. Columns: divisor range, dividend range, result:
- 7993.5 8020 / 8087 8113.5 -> 1.28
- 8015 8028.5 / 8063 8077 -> 1.28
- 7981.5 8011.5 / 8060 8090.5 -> 1.24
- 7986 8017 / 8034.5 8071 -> 1.15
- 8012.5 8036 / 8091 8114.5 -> 1.18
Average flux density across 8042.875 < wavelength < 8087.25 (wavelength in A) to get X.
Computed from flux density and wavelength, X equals 12.6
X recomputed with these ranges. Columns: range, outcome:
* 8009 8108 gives 12.1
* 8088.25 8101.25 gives 12.6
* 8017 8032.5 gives 11.2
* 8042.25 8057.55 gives 11.1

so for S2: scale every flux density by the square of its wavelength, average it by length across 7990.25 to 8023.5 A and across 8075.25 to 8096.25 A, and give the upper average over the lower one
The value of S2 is 1.20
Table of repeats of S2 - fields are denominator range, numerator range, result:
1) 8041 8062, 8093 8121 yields 1.14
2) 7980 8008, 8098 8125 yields 1.22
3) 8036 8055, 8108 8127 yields 1.19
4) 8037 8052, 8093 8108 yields 1.18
